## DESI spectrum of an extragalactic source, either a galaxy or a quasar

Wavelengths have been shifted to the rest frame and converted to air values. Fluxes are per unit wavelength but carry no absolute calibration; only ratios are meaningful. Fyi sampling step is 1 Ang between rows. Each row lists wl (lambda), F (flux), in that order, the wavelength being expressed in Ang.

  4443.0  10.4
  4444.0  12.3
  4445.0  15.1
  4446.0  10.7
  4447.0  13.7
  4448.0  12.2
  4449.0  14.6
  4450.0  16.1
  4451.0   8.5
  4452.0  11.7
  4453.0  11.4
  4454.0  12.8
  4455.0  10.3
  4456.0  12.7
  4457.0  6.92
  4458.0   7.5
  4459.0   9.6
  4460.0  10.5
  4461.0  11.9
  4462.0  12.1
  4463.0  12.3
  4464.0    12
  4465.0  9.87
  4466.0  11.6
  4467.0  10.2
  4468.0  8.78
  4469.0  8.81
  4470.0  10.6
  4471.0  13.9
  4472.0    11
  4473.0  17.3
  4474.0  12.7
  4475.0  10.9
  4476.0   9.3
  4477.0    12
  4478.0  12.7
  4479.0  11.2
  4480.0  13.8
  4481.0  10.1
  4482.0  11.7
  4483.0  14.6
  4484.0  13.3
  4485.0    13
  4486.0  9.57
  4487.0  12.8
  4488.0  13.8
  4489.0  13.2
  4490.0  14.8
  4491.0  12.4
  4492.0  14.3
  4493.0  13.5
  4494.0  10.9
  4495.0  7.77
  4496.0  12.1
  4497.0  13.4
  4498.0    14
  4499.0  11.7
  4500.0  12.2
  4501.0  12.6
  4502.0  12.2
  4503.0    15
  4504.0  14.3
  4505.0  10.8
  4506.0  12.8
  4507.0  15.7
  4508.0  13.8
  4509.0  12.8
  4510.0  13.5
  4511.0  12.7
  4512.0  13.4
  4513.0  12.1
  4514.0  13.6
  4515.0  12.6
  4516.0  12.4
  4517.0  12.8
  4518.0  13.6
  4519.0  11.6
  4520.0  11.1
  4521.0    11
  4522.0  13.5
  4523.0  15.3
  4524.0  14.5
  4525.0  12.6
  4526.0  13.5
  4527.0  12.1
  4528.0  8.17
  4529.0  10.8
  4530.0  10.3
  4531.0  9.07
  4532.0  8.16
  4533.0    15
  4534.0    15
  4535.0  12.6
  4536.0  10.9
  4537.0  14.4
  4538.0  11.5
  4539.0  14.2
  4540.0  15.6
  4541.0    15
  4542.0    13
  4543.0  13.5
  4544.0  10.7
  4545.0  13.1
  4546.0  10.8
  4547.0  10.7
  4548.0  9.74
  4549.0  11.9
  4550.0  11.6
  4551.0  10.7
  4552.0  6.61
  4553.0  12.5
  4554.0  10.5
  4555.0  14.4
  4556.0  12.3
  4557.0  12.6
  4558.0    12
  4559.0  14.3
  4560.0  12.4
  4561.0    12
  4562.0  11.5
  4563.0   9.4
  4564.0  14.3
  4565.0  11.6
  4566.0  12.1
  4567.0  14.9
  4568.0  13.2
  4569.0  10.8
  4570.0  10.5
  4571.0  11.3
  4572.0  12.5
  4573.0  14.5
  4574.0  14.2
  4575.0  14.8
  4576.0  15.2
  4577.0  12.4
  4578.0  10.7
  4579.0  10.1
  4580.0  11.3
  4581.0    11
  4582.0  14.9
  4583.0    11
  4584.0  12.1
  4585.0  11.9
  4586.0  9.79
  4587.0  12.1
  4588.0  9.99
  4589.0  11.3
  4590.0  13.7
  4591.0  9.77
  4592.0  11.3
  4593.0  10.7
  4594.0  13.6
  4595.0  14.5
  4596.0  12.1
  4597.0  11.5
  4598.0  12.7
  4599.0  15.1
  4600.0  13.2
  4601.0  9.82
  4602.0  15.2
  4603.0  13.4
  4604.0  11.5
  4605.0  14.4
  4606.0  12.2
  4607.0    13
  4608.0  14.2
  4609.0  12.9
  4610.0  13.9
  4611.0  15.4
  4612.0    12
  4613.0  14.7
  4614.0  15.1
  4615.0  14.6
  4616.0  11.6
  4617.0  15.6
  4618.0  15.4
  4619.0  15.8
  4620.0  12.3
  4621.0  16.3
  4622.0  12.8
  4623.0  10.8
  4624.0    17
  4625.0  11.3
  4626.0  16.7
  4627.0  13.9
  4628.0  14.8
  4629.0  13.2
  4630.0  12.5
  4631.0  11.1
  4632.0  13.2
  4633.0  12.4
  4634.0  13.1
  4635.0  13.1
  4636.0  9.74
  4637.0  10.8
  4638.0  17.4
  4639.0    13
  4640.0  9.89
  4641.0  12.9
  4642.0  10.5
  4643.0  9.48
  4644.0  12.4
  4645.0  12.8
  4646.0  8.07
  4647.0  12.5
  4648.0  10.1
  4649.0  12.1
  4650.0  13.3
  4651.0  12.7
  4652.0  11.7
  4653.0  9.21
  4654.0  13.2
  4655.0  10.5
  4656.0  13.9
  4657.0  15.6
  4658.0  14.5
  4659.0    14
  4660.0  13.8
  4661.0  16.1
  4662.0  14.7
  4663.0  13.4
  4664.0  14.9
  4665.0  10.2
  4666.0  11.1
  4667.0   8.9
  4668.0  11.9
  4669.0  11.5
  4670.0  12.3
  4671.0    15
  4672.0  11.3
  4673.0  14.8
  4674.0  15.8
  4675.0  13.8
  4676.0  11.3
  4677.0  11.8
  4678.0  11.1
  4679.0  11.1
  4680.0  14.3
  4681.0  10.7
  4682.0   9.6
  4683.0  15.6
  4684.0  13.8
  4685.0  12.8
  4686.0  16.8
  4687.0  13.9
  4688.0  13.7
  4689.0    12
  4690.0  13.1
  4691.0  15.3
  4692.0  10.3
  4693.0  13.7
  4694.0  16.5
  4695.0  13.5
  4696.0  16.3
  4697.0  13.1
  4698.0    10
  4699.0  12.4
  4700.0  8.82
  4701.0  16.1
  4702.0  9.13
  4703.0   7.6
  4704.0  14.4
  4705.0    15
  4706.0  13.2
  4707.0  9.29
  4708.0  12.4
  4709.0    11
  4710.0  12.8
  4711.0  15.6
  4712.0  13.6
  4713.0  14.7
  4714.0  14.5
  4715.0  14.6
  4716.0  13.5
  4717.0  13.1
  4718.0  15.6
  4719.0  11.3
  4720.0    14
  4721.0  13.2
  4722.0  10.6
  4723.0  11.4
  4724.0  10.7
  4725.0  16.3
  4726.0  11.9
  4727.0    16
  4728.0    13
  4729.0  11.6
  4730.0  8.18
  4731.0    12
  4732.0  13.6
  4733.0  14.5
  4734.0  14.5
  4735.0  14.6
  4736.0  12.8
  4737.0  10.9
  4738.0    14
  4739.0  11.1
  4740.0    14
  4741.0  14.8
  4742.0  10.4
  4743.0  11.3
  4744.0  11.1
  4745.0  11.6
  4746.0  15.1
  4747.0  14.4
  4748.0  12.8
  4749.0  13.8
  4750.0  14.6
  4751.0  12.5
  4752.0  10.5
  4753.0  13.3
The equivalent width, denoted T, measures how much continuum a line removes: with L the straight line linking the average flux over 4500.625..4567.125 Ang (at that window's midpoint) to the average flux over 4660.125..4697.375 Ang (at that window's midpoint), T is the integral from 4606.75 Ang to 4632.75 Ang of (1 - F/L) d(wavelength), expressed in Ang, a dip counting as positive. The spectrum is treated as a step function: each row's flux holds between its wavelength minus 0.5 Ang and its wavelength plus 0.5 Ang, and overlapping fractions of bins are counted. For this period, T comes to -2.0 Ang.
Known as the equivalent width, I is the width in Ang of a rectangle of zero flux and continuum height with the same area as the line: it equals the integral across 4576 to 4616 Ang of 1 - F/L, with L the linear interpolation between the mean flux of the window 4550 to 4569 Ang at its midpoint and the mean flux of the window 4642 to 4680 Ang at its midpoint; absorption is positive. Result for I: -1.2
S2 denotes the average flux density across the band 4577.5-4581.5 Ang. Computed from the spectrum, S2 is 10.8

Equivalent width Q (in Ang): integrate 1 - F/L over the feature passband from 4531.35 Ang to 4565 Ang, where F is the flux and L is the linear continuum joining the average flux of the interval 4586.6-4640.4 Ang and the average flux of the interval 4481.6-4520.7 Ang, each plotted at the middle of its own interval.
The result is 1.9 Ang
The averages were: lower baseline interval 12.8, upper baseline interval 13.1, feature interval 12.2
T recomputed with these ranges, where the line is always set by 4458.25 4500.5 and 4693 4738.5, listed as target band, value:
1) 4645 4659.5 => 0.5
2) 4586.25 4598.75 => 0.5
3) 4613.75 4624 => -1.3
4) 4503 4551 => -1.5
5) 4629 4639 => 0.0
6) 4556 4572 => 0.1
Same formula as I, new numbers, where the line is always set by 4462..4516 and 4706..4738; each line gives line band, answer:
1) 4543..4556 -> 1.3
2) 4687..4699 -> -0.4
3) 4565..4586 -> 0.4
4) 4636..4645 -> 0.6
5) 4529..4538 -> 0.5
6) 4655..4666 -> -0.8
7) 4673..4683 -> 0.3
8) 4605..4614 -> -0.7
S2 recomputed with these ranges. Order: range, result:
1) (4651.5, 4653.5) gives 10.5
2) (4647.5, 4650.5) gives 11.8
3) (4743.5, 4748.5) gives 13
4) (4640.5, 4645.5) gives 11.6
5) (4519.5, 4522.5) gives 11.9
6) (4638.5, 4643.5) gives 11.2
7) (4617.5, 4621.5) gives 15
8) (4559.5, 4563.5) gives 11.3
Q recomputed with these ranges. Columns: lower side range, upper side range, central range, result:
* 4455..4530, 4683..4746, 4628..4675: 0.8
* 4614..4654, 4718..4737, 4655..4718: -1.3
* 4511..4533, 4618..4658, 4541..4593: 1.5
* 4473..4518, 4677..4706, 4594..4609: -0.3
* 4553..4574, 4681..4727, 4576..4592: 1.2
